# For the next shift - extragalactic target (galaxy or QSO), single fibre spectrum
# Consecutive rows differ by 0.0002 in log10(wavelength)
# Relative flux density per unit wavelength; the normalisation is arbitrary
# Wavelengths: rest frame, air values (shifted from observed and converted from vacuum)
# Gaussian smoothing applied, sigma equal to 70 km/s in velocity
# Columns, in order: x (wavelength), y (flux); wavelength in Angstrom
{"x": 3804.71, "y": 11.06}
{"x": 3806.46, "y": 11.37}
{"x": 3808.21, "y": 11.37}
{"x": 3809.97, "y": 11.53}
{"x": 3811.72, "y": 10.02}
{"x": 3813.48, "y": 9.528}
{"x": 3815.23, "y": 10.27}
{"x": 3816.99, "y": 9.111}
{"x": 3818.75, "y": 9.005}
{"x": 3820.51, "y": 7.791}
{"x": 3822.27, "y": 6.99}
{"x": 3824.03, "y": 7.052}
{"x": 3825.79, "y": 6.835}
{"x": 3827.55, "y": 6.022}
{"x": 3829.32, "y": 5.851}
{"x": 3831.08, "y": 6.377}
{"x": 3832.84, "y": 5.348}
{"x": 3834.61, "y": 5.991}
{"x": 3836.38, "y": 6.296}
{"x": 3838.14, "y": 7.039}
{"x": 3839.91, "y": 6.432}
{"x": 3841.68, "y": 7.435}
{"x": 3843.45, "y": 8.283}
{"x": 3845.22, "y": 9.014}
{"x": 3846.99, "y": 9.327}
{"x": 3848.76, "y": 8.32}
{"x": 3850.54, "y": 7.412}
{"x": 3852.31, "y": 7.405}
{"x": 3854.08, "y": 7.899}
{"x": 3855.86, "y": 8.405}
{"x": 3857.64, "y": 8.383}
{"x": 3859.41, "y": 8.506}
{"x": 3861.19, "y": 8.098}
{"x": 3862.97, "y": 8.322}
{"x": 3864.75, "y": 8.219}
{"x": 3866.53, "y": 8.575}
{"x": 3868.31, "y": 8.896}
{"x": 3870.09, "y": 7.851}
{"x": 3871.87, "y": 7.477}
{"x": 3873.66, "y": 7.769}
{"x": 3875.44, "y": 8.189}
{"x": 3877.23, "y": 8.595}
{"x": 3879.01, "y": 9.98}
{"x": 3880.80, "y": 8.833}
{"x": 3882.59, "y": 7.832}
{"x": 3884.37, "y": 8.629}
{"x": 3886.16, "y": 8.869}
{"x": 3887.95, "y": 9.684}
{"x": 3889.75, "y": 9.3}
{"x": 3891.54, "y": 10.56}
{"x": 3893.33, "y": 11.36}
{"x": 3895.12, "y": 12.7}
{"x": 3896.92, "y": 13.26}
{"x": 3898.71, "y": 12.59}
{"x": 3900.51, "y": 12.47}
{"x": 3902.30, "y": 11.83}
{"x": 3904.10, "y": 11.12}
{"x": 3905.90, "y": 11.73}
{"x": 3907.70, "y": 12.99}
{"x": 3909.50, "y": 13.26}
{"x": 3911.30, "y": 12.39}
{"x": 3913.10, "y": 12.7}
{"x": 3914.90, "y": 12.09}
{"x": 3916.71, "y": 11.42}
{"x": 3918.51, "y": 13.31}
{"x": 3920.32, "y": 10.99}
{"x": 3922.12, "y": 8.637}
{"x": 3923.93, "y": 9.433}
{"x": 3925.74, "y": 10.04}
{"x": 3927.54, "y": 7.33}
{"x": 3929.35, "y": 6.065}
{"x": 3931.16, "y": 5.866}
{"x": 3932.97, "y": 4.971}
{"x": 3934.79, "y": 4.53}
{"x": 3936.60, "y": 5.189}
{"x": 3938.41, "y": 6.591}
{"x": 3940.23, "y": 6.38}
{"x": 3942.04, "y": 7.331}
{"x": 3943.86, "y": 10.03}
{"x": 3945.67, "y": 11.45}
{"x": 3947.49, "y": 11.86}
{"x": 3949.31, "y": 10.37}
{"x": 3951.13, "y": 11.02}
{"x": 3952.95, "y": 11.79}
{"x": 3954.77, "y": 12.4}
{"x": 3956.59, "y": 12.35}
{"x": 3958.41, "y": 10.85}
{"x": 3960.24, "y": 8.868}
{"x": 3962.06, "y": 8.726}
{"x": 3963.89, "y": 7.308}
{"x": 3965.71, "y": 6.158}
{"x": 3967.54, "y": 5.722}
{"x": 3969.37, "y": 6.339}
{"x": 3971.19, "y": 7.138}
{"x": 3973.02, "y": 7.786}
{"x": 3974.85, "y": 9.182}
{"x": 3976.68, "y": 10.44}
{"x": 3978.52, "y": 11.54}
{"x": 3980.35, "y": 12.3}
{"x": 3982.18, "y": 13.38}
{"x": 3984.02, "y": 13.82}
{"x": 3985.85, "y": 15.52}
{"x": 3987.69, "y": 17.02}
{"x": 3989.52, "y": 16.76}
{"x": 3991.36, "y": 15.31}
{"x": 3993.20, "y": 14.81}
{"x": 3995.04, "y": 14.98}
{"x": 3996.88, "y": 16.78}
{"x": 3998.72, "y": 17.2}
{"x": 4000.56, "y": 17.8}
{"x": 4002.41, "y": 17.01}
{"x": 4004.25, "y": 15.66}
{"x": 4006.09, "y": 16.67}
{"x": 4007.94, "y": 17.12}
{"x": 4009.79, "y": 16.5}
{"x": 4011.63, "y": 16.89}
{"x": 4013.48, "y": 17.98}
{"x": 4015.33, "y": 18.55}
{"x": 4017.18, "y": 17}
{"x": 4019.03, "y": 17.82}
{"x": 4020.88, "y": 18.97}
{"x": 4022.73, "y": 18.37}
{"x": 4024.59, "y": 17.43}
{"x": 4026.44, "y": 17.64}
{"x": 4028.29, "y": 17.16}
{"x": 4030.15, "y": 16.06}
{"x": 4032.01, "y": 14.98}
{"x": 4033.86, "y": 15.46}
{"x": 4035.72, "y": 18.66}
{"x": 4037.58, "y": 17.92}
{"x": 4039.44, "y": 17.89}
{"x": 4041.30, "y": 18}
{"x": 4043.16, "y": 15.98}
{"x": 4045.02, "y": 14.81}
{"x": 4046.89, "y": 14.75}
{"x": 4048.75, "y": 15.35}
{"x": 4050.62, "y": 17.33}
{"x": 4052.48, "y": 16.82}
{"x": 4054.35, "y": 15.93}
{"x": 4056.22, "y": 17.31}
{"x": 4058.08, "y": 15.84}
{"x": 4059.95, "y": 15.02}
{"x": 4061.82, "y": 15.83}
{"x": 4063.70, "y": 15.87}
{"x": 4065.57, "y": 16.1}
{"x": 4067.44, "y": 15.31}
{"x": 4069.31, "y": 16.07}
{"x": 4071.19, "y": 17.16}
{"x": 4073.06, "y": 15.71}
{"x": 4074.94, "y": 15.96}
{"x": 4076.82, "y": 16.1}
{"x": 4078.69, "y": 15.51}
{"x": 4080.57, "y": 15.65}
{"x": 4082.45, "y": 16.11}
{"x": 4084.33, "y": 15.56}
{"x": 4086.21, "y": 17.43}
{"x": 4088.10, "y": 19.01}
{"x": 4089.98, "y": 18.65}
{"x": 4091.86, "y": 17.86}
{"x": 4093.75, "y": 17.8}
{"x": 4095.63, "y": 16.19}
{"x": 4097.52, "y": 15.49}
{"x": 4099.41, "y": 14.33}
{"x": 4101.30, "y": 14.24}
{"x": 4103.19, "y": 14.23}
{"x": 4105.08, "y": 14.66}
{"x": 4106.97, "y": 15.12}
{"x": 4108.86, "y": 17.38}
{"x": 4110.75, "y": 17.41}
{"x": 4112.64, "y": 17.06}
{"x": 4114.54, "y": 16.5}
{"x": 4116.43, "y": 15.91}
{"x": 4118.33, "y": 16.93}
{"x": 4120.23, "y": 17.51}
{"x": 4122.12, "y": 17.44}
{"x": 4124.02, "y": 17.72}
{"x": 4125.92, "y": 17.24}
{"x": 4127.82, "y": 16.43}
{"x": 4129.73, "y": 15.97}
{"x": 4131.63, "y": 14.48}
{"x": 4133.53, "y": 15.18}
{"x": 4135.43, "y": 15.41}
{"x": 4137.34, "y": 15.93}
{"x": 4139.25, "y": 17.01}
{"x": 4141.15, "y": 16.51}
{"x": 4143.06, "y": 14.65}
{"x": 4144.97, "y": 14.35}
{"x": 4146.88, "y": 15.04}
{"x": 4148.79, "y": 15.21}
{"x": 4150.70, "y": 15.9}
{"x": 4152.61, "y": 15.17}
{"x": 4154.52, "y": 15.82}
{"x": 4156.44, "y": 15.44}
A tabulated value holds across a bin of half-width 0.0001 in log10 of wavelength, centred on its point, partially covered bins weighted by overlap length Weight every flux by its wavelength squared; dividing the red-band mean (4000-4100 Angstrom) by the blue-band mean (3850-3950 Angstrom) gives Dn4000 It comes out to 1.9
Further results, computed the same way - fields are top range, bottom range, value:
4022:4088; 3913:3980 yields 1.92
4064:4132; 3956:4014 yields 1.33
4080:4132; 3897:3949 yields 1.83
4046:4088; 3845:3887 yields 2.13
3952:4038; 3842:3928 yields 1.53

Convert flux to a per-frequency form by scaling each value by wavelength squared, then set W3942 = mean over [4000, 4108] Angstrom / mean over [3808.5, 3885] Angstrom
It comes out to 2.3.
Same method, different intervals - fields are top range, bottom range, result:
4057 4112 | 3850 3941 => 1.90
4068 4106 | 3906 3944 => 1.92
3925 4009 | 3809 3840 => 1.56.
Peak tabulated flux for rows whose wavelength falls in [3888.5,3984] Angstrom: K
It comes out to 13.38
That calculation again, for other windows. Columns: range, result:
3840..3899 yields 13.26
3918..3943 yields 13.31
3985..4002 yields 17.8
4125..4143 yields 17.24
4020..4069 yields 18.97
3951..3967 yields 12.4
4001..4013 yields 17.12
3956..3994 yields 17.02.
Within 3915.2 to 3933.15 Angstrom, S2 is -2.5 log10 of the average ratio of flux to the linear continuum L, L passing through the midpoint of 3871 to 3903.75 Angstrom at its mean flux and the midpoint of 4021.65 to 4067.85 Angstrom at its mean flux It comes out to 0.256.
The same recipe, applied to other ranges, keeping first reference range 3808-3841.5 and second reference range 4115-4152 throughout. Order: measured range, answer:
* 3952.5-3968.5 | 0.22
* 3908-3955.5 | 0.11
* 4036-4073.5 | -0.17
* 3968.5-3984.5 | 0.17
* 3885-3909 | -0.18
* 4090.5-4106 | -0.04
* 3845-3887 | 0.06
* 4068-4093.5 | -0.14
